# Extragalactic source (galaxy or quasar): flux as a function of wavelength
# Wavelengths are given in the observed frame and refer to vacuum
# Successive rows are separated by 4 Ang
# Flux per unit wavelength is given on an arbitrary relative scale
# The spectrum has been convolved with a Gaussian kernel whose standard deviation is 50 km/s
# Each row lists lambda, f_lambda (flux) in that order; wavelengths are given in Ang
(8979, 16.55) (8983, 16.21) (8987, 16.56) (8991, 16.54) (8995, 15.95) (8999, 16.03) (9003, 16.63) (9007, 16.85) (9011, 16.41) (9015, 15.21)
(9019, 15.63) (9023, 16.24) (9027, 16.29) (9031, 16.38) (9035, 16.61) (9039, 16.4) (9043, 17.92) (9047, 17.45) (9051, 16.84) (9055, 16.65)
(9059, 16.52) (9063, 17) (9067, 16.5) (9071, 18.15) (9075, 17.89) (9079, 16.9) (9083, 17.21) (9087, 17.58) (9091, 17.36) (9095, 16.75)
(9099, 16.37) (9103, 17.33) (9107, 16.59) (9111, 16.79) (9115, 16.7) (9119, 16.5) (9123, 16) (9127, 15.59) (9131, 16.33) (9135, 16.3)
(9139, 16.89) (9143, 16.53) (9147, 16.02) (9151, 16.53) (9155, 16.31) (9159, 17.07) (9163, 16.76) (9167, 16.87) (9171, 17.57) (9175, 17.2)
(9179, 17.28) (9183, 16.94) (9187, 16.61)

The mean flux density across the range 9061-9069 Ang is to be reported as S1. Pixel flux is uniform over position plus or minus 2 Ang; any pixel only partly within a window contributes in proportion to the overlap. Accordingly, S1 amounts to 16.8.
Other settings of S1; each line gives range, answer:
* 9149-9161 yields 16.6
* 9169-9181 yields 17.3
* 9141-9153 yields 16.4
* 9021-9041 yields 16.4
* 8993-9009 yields 16.4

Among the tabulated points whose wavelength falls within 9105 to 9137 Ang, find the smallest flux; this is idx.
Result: 15.59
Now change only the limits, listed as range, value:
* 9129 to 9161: 16.02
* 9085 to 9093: 17.36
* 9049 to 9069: 16.5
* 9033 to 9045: 16.4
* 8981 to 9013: 15.95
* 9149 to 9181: 16.31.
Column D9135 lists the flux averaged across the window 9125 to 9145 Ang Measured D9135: 16.3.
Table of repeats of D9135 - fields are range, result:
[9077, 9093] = 17.3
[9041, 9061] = 17.1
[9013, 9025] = 15.7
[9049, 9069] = 16.7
